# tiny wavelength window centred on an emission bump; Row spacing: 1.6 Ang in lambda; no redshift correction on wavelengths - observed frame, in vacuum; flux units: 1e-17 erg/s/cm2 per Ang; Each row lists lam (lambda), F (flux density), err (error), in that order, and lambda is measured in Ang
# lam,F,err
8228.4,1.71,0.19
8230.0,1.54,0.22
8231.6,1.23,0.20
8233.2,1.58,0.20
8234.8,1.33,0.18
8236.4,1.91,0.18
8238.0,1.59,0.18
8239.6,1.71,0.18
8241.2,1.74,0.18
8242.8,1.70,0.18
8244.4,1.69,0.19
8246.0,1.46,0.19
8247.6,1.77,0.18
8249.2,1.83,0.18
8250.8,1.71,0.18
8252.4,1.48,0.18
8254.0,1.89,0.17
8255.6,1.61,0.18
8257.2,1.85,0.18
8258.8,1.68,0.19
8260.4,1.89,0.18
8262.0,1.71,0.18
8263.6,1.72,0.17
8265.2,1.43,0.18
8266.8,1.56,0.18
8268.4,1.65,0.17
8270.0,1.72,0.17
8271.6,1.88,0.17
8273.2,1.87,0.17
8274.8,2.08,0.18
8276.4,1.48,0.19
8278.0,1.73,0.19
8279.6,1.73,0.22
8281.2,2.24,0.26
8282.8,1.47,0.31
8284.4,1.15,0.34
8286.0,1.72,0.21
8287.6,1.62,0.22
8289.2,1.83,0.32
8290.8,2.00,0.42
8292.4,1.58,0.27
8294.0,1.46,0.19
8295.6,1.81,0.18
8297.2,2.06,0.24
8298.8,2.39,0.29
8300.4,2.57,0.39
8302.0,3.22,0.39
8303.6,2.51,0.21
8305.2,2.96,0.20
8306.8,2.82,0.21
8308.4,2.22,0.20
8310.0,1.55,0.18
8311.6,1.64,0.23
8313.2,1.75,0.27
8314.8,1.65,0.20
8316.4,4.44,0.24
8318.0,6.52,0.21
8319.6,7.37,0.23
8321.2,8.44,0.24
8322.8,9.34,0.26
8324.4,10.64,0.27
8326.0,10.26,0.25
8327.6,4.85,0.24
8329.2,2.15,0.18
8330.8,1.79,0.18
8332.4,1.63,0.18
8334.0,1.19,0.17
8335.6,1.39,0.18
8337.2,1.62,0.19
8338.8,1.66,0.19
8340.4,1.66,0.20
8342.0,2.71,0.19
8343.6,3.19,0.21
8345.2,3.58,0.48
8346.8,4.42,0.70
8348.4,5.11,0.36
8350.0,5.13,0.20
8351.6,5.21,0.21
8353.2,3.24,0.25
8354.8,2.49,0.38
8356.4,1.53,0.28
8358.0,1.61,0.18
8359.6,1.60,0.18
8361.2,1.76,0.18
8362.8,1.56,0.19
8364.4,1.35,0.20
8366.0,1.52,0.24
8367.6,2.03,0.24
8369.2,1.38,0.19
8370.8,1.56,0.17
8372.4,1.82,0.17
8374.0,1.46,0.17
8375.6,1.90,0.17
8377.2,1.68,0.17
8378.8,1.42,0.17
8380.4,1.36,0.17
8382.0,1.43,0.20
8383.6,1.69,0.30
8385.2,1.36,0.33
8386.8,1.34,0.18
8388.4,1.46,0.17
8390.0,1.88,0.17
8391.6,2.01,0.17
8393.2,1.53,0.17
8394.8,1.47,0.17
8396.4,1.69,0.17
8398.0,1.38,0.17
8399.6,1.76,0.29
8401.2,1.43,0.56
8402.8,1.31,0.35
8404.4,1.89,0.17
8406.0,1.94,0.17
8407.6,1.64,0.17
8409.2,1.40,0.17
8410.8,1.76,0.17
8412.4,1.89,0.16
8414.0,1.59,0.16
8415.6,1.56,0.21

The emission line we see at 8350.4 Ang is [N II] 6583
